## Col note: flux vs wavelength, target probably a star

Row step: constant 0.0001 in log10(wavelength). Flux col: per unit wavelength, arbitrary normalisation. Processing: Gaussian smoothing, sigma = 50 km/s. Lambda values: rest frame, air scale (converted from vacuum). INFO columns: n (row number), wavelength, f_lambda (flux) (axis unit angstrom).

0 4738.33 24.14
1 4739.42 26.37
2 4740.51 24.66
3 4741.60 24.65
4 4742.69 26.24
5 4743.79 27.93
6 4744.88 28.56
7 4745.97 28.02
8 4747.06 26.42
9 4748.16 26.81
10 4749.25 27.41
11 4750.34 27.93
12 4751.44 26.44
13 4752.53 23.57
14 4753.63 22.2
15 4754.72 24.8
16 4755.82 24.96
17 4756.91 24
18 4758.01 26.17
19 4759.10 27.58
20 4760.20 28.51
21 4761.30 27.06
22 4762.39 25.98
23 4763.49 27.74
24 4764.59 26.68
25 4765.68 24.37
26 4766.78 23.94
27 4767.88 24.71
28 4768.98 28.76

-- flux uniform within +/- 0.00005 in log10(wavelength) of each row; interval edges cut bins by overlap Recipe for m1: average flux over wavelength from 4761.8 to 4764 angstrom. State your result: 26.9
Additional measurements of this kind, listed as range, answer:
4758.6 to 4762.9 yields 27.3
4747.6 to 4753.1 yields 26.4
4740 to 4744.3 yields 25.8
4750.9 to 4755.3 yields 24.2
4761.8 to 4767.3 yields 25.8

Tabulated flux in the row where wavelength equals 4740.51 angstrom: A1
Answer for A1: 24.66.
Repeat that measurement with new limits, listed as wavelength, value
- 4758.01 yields 26.17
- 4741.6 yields 24.65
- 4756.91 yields 24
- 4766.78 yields 23.94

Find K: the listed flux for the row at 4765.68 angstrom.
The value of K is 24.37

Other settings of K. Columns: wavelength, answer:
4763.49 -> 27.74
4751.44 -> 26.44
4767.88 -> 24.71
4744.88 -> 28.56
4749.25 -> 27.41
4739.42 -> 26.37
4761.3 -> 27.06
